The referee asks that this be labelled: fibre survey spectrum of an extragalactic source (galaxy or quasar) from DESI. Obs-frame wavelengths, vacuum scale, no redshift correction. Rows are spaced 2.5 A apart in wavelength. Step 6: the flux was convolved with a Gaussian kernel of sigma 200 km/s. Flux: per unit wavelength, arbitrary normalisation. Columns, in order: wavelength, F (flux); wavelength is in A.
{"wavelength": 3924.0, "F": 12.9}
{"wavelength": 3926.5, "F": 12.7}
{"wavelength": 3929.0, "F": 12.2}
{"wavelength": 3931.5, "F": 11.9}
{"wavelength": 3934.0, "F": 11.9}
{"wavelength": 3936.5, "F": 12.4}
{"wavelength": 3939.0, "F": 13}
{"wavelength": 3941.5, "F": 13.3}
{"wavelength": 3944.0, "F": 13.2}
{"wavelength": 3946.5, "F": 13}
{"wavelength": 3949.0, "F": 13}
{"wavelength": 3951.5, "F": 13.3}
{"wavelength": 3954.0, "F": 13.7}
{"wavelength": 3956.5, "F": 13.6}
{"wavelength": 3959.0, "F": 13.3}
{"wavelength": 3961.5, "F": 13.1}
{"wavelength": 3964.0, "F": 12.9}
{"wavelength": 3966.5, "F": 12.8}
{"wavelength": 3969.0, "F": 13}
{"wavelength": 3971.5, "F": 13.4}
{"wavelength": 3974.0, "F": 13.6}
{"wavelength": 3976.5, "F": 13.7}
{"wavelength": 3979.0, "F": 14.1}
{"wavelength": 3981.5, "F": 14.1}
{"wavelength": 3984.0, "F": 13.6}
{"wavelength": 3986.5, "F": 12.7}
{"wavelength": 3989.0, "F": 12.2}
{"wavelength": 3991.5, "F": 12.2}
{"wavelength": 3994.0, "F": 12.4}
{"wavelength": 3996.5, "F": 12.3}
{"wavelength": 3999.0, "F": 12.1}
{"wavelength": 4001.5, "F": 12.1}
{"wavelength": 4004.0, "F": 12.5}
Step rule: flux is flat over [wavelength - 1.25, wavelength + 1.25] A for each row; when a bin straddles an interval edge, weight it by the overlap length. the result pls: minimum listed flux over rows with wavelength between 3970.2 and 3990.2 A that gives 12.2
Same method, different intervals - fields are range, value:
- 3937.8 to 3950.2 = 13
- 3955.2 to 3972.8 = 12.8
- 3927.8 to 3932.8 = 11.9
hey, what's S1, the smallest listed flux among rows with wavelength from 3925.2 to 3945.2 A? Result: 11.9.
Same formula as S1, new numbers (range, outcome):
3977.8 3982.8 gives 14.1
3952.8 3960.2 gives 13.3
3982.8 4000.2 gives 12.1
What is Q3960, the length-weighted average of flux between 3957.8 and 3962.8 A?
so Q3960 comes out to 13.2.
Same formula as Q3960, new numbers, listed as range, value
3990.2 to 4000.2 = 12.3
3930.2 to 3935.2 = 11.9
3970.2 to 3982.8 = 13.8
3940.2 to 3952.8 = 13.2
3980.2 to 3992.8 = 13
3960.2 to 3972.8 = 13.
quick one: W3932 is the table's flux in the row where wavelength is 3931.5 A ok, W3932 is 11.9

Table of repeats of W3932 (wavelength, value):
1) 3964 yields 12.9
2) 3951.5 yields 13.3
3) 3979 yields 14.1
